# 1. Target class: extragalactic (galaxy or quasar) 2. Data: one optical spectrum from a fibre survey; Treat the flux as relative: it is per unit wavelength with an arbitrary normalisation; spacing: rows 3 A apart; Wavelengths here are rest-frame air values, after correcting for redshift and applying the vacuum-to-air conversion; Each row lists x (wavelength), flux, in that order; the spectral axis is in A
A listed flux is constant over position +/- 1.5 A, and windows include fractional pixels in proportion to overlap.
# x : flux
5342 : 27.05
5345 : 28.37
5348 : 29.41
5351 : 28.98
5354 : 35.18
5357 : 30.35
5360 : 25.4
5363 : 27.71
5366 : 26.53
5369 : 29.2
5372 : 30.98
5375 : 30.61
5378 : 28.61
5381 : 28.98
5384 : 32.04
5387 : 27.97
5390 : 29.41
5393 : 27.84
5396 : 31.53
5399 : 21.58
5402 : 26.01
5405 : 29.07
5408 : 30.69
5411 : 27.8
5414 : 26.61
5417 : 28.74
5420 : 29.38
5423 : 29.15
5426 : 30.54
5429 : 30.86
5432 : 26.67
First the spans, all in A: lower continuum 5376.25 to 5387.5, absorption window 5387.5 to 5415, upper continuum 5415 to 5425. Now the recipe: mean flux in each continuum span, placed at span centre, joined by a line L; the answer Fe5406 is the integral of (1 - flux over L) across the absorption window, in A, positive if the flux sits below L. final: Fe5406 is 1.3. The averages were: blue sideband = 29.6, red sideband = 29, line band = 27.9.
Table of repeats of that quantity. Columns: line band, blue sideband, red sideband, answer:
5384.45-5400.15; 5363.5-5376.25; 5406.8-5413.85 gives 0.4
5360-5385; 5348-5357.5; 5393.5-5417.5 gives 0.7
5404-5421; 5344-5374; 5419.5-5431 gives 0.6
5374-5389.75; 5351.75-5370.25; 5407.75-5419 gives -0.5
